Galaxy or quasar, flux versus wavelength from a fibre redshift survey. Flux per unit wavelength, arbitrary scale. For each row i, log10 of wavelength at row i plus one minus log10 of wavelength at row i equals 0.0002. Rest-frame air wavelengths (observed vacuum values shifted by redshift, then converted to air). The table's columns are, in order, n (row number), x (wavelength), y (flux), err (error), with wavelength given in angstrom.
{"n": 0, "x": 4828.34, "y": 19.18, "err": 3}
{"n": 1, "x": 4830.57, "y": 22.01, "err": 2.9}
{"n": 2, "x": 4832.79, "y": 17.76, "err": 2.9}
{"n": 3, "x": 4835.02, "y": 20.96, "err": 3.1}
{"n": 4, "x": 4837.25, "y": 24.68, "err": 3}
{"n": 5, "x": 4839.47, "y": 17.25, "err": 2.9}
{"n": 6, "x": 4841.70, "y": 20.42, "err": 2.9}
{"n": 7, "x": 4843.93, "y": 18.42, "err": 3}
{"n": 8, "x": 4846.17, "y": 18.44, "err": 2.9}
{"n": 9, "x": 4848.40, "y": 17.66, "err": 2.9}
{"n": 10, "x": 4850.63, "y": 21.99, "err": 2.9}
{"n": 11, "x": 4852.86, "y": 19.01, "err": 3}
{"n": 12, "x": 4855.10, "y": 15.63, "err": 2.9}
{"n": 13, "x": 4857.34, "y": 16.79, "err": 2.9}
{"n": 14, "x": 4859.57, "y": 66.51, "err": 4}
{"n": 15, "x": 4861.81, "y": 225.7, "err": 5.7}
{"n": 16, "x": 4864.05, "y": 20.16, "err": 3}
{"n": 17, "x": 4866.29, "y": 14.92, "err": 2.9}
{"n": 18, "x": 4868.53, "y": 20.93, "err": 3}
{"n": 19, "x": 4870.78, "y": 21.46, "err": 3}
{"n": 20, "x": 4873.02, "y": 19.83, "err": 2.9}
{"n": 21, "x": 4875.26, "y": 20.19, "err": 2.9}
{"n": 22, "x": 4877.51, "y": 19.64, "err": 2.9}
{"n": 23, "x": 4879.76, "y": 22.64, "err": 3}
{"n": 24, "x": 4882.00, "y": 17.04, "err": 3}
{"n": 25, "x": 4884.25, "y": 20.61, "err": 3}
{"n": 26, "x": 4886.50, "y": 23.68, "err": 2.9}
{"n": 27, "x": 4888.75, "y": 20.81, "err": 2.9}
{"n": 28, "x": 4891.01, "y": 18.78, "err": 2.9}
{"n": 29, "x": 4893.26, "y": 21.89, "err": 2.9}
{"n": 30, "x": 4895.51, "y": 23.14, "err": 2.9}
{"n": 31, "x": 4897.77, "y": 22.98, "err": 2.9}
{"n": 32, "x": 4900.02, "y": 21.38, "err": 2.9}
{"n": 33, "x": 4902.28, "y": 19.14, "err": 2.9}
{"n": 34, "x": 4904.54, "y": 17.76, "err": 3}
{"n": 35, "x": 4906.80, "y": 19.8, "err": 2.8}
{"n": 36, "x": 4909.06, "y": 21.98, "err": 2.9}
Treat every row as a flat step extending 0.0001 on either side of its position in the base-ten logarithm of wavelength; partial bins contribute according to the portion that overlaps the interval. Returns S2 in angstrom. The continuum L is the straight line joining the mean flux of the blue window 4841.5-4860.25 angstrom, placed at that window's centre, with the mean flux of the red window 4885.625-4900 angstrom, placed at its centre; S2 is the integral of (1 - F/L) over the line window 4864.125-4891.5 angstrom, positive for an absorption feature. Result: 2.7 angstrom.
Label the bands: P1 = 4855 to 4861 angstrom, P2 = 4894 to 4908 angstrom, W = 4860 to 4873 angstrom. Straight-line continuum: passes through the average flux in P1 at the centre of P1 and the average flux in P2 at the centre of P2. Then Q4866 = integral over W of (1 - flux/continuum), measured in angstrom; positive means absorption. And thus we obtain -4.51 angstrom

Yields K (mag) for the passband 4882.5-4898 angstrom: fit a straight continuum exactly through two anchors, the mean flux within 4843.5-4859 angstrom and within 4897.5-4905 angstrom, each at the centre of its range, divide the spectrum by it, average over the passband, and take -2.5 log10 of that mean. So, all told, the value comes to -0.065 mag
